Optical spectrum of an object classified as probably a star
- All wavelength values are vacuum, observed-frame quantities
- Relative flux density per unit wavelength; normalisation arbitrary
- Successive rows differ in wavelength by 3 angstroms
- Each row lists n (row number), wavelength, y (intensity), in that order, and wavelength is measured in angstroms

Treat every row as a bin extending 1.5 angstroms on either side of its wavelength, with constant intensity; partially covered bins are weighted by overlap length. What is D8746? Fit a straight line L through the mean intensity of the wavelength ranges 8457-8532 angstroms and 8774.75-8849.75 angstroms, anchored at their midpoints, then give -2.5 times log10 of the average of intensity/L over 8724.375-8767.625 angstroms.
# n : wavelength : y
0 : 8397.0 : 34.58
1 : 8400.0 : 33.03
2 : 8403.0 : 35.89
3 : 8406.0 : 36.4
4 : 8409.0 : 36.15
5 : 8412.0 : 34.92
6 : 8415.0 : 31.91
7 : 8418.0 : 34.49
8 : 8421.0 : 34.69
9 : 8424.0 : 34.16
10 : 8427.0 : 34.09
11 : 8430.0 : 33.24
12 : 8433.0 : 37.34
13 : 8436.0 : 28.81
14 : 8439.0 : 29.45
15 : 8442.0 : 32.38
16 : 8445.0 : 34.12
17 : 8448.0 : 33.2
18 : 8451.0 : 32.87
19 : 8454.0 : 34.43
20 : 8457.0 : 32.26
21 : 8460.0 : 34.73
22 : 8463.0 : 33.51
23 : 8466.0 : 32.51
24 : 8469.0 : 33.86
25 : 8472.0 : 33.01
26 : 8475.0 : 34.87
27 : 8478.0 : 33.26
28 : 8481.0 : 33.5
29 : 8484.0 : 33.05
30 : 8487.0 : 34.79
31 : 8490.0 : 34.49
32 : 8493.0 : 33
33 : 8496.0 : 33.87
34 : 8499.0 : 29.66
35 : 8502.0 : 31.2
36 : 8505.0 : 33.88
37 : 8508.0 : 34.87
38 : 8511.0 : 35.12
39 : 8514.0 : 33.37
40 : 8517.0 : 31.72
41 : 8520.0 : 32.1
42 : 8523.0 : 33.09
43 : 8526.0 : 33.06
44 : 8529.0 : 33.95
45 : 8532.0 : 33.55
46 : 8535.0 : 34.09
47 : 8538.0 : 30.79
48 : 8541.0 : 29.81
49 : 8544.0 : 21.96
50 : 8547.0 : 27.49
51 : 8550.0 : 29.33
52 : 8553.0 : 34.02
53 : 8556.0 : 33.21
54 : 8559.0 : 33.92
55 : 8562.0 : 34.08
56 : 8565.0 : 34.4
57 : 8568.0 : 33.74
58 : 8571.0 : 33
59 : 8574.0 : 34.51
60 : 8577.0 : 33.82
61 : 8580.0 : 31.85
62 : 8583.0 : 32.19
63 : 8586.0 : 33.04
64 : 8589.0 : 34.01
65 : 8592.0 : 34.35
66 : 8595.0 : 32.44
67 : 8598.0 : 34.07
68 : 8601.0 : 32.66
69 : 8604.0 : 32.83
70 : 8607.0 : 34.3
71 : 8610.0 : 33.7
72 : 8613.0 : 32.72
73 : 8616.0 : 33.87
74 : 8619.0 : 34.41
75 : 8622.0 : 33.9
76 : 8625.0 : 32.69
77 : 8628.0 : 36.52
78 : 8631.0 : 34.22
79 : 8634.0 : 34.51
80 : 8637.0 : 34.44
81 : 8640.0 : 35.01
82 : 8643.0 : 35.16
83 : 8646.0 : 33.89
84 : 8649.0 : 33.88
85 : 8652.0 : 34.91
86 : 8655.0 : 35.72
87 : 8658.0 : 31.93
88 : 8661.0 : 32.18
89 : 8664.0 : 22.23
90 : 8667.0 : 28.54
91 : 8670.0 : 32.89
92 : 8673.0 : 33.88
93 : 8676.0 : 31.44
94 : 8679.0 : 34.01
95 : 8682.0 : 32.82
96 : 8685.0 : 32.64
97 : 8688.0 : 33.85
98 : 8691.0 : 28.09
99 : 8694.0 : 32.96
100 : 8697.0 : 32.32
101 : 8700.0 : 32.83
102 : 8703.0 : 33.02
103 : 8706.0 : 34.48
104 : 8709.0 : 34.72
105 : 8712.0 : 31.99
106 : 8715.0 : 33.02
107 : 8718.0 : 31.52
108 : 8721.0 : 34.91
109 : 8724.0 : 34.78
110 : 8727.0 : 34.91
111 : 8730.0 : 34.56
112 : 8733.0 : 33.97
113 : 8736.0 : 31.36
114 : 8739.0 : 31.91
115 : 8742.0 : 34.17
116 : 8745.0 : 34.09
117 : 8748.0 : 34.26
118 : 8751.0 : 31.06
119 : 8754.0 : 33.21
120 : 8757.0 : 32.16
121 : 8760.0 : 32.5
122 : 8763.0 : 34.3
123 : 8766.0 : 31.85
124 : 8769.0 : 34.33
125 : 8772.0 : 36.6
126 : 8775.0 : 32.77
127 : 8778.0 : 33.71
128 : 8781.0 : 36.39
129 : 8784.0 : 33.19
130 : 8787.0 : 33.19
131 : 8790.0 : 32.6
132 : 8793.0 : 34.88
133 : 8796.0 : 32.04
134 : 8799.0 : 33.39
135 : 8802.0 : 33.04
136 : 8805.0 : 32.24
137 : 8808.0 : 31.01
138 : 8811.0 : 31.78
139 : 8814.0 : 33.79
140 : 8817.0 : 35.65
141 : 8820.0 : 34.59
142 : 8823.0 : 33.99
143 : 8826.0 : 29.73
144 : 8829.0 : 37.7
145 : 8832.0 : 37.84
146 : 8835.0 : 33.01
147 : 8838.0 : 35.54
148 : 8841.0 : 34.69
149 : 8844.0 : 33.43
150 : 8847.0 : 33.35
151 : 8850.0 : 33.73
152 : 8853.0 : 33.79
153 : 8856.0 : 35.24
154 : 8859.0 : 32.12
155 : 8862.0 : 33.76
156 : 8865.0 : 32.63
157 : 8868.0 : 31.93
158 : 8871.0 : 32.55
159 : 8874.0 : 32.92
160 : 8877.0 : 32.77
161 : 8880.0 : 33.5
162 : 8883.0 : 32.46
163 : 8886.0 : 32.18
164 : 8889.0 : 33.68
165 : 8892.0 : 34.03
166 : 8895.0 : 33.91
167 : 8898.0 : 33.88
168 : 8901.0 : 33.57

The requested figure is 0.015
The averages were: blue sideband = 33.3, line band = 33.2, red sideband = 33.8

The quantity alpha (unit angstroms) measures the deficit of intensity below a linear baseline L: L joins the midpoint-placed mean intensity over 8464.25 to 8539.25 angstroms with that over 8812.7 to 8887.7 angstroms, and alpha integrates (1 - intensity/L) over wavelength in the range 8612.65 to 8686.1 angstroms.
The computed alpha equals 0.6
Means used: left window 33.2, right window 33.7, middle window 33.1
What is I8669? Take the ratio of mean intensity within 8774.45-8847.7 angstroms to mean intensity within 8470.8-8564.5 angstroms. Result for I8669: 1.0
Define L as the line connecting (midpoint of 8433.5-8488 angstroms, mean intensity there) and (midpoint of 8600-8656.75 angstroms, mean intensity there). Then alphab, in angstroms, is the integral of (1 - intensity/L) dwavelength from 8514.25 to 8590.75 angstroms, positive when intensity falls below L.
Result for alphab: 3.17 angstroms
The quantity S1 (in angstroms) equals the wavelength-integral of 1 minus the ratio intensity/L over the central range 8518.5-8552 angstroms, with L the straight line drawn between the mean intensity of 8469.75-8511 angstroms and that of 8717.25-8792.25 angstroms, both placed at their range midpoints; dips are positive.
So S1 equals 2.6 angstroms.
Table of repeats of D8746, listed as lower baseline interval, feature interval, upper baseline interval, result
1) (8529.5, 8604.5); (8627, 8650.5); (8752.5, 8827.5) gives -0.06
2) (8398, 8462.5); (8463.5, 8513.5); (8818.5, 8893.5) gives 0.01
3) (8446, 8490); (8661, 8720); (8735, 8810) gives 0.04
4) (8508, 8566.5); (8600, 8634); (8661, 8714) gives -0.06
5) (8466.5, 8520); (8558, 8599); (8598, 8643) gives 0.01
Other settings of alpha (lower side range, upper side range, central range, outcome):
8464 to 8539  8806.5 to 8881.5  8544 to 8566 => 1.13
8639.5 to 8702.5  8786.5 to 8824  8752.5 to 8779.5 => -0.41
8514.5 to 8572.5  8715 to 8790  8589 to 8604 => -0.47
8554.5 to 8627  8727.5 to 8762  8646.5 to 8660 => -0.28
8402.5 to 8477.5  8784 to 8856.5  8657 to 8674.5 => 1.81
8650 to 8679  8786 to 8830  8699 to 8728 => -1.24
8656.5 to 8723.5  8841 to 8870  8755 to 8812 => -0.75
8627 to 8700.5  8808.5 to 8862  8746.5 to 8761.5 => 0.37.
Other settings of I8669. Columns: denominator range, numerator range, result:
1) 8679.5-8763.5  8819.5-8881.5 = 1.02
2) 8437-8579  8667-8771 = 1.01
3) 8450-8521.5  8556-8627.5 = 1.01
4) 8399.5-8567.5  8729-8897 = 1.01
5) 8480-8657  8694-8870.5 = 1.01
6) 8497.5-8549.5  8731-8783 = 1.06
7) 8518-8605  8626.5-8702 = 1.01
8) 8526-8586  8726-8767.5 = 1.03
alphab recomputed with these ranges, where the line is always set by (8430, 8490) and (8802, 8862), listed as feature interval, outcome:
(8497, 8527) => 0.5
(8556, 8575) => -0.2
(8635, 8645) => -0.4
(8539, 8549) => 2.0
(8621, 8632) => -0.3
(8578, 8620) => 0.2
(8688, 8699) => 0.7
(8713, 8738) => 0.1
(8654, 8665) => 1.0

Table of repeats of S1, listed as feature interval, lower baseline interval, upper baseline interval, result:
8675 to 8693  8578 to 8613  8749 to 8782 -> 0.6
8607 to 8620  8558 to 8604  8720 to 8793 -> -0.1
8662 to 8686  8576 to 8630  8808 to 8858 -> 1.9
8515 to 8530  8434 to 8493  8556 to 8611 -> 0.2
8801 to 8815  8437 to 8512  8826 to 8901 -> 0.6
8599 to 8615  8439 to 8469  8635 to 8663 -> 0.2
